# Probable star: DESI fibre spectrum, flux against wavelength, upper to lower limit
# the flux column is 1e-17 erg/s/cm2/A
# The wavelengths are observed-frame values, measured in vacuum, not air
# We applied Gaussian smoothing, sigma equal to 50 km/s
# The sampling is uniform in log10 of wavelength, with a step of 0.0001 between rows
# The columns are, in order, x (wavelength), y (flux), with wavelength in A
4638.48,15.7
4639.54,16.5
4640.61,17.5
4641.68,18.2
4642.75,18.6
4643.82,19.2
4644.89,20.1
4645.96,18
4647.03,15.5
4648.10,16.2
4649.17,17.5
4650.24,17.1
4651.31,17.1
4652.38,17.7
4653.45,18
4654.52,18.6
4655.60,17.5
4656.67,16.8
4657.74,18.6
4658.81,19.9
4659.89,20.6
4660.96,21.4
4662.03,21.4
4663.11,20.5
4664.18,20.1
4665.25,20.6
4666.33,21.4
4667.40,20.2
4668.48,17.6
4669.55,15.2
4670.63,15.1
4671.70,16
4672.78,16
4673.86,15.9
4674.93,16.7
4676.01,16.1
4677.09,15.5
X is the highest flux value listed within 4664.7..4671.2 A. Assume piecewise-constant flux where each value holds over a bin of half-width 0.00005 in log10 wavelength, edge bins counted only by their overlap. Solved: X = 21.4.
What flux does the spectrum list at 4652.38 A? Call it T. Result 17.7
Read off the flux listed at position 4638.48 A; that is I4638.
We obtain 15.7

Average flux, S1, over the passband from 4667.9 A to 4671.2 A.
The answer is 16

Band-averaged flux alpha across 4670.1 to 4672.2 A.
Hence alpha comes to 15.6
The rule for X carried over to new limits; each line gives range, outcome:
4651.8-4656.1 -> 18.6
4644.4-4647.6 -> 20.1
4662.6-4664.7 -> 20.5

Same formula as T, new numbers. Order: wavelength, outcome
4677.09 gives 15.5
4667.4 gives 20.2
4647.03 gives 15.5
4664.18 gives 20.1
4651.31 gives 17.1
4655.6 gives 17.5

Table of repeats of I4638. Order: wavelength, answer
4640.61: 17.5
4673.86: 15.9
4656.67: 16.8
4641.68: 18.2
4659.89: 20.6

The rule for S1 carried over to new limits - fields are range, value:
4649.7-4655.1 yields 17.7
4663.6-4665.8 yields 20.4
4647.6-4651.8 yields 17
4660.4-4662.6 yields 21.4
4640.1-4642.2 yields 17.8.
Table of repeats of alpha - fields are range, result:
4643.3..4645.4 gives 19.6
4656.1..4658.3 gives 17.8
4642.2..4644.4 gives 18.9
